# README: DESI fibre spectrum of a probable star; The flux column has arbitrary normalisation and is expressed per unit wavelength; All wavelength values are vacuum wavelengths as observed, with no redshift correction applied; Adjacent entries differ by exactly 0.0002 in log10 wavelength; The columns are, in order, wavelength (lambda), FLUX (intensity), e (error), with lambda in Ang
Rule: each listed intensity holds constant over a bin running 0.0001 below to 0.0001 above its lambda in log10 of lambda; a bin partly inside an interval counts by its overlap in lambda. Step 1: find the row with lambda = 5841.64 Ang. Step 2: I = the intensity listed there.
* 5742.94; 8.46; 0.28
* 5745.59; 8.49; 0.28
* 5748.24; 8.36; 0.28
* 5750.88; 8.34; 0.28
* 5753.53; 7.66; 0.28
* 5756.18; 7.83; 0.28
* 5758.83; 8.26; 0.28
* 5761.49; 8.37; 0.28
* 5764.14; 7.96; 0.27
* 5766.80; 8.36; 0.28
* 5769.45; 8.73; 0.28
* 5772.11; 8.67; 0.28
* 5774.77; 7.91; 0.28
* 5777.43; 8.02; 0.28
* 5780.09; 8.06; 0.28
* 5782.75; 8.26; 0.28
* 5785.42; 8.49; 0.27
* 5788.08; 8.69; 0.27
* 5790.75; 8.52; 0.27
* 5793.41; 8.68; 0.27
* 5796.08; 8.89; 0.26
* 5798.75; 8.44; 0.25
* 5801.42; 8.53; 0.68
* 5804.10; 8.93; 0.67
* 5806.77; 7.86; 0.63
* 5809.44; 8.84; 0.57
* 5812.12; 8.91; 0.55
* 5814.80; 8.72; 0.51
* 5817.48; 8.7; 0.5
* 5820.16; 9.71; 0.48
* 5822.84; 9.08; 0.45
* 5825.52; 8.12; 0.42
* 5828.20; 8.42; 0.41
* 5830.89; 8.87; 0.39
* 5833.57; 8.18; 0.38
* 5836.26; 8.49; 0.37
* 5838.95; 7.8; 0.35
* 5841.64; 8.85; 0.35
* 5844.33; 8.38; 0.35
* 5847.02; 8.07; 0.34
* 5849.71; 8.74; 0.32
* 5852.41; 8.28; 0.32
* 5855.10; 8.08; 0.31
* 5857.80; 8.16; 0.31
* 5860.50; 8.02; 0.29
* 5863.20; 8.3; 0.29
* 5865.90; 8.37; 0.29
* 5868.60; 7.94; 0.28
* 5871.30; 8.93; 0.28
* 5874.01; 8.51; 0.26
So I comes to 8.85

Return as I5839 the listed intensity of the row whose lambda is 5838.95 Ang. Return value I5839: 7.8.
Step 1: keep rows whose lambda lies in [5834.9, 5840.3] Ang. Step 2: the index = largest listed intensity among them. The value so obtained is 8.49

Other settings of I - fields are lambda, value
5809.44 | 8.84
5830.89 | 8.87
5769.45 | 8.73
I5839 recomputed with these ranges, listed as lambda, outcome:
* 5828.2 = 8.42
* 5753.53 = 7.66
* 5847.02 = 8.07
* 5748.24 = 8.36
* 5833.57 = 8.18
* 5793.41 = 8.68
